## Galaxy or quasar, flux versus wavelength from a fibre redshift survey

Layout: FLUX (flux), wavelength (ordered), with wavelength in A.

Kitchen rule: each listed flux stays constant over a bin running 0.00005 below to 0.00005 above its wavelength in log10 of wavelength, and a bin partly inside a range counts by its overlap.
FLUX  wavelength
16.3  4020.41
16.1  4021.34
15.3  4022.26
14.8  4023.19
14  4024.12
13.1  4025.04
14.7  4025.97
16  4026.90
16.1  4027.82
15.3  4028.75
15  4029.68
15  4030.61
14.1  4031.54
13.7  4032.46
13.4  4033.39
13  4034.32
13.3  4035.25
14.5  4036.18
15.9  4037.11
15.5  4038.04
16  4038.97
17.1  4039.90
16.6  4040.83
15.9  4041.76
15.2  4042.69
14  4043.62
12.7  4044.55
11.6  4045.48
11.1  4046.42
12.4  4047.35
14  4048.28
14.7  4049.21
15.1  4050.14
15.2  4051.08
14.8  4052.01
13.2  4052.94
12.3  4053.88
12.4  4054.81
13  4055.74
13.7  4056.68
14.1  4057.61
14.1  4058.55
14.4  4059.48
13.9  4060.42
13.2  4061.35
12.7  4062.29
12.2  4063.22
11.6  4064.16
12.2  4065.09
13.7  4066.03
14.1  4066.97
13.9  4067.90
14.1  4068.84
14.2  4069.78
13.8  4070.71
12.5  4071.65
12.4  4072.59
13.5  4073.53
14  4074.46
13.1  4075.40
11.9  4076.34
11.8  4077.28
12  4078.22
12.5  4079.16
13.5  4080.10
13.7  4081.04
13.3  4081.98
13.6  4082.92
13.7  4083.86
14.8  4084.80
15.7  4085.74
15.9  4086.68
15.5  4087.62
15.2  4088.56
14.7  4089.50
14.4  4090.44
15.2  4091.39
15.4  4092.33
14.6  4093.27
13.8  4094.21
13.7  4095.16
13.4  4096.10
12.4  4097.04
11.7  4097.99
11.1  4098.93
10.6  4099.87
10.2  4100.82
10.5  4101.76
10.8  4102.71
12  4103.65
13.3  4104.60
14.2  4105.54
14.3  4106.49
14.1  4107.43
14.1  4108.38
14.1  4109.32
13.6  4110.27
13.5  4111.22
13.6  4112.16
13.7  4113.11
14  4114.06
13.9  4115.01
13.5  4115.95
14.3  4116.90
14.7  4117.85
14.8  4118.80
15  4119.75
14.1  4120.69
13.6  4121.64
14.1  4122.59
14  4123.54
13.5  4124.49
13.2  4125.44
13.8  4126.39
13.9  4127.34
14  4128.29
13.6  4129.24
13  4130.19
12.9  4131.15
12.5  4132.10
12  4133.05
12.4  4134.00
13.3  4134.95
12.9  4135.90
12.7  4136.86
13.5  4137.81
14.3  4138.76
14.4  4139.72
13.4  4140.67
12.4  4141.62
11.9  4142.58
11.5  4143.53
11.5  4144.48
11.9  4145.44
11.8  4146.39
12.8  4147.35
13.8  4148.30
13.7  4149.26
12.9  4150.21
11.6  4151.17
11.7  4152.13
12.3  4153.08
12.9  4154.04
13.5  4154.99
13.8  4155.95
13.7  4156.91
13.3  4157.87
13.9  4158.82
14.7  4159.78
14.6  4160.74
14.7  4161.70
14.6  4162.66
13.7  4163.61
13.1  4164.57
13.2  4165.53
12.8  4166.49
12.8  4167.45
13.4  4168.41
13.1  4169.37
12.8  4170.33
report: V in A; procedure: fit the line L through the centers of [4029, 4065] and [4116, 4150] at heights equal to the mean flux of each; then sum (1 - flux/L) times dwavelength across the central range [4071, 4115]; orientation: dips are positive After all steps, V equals 0.7 A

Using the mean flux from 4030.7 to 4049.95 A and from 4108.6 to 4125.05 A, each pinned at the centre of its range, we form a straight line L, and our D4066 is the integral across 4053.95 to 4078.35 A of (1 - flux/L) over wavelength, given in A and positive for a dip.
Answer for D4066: 1.7 A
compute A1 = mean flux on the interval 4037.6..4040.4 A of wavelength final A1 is 16.2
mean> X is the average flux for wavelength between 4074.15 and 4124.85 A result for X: 13.6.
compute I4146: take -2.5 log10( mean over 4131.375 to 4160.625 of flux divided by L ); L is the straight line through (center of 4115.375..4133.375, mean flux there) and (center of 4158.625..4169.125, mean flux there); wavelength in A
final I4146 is 0.067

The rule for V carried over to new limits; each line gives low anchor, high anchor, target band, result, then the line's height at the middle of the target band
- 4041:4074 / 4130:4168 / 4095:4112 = 0.8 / 13.3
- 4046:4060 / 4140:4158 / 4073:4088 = -0.3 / 13.4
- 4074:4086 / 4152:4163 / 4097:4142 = 0.8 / 13.5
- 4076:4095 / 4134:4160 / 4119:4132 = -0.4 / 13.3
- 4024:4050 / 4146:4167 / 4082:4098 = -0.5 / 13.9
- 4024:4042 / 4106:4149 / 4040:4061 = 1.1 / 14.6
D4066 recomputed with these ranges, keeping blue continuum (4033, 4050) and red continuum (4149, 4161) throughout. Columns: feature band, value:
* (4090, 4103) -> 1.01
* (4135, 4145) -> 0.39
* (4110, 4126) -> -0.43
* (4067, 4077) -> 0.48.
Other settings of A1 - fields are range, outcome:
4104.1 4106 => 13.7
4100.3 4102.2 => 10.3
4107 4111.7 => 13.9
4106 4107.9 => 14.2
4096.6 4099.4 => 11.7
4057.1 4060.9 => 14.1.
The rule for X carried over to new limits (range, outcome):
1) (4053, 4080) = 13.1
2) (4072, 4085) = 13.1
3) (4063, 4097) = 13.7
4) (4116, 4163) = 13.3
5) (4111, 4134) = 13.7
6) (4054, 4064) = 13.3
